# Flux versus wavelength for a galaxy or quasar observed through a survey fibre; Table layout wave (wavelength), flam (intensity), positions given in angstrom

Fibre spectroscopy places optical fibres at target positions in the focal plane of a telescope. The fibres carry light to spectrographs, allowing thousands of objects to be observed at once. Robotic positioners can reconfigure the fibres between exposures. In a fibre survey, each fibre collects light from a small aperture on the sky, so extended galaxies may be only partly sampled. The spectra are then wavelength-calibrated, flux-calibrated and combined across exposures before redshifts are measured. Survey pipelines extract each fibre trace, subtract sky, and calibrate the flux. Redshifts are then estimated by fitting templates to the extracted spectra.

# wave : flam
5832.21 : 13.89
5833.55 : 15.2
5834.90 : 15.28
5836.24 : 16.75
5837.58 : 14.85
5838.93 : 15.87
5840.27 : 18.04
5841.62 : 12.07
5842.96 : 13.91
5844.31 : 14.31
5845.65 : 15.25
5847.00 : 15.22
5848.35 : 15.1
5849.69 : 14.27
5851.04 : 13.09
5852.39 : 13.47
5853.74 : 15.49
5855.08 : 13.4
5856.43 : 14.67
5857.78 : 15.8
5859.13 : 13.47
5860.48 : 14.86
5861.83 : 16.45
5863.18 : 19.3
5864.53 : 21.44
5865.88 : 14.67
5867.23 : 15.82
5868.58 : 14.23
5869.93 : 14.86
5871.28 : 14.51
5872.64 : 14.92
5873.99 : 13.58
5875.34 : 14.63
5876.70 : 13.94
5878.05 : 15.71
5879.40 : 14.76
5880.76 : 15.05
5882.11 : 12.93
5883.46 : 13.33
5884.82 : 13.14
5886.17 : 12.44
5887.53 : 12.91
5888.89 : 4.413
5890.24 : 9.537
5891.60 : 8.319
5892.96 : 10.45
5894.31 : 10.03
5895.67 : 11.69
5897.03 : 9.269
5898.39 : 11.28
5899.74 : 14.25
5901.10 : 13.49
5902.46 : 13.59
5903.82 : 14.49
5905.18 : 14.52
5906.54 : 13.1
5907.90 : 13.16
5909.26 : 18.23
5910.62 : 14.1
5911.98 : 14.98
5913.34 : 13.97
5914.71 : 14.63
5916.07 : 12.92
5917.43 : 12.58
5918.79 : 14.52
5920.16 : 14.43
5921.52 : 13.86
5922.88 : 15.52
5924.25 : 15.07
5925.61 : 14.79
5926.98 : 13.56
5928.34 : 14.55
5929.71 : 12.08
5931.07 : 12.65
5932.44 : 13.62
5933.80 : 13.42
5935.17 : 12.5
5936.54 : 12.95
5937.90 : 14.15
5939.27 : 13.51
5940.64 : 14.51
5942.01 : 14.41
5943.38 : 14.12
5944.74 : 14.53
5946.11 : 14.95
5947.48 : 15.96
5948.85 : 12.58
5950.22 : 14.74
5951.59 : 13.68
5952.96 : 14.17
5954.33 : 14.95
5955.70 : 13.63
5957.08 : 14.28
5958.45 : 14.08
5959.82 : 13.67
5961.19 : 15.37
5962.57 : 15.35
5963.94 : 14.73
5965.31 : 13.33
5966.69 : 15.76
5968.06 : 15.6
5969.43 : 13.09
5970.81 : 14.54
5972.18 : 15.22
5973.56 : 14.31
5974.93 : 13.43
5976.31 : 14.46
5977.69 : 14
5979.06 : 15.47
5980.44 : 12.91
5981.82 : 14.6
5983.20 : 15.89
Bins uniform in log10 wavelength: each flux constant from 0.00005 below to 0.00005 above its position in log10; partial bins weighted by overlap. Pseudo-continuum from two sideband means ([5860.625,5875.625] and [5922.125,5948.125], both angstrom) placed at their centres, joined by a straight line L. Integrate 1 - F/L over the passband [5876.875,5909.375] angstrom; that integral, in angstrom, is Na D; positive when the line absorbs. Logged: 5.9 angstrom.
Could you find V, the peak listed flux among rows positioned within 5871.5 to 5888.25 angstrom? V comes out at 15.71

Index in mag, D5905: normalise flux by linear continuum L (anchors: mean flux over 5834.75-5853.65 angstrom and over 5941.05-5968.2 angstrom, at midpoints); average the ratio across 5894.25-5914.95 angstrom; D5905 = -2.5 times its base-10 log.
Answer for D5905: 0.09 mag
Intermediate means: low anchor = 14.8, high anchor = 14.5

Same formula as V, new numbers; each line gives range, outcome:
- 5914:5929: 15.52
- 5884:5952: 18.23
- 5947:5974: 15.96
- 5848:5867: 21.44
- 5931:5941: 14.51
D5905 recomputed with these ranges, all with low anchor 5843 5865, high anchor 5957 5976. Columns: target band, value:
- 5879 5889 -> 0.18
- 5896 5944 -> 0.08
